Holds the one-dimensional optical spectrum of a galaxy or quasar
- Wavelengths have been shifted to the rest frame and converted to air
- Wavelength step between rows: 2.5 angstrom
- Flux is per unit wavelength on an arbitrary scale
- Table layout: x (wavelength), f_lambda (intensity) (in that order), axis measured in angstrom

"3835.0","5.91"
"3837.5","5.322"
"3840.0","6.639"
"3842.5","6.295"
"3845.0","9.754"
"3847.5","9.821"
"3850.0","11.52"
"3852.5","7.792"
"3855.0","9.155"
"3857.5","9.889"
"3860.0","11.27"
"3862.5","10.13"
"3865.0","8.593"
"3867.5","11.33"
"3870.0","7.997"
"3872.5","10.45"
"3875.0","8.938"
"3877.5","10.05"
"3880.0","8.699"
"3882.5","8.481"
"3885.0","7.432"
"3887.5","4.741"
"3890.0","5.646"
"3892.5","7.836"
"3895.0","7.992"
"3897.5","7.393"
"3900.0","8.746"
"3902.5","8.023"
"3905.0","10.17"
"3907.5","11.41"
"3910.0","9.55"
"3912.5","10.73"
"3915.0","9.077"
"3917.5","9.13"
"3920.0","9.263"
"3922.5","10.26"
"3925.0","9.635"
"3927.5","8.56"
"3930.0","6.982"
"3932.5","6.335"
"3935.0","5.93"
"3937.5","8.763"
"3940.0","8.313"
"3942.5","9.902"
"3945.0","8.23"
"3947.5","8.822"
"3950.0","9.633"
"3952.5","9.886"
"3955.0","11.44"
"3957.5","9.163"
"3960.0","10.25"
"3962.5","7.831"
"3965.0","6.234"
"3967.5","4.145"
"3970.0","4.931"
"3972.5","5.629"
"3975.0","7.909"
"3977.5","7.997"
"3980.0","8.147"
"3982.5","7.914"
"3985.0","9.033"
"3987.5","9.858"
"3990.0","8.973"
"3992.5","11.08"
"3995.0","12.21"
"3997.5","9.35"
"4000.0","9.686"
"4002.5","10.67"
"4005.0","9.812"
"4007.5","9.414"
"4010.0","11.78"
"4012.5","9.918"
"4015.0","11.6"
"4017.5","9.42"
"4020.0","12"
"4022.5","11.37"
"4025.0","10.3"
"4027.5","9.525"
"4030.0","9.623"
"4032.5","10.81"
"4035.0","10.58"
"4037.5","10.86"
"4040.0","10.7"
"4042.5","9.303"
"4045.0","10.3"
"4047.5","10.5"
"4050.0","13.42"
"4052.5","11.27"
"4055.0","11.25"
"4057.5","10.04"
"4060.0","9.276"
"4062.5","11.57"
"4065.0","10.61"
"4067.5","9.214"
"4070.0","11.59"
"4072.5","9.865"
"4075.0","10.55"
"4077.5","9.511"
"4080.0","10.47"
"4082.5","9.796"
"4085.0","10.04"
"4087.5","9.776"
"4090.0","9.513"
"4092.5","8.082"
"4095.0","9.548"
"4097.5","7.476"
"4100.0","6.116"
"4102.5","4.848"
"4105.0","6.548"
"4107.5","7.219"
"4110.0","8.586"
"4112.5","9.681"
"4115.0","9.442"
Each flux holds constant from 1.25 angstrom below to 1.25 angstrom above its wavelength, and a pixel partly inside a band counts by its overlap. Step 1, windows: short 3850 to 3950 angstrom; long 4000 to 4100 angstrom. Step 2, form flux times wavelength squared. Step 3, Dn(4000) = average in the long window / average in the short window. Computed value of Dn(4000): 1.3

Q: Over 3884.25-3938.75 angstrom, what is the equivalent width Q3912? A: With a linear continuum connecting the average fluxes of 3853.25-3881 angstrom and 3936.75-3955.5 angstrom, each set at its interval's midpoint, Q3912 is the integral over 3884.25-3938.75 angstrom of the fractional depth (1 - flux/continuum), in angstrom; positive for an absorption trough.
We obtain 6.4 angstrom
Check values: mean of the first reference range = 9.66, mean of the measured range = 8.35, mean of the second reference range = 9.31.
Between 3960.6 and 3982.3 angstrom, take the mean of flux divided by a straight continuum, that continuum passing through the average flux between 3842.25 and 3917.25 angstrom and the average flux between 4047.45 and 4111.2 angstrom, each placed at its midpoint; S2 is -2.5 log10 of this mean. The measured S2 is 0.334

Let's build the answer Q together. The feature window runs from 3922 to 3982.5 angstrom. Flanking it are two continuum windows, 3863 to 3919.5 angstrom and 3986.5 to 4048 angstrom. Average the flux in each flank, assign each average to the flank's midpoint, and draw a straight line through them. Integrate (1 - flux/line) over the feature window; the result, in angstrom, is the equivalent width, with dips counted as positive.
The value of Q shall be 9.2 angstrom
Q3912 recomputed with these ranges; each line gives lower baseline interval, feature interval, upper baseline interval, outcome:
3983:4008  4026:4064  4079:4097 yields -3.5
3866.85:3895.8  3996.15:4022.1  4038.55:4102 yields -2.8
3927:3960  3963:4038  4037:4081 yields 2.5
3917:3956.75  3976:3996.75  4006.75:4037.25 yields 1.0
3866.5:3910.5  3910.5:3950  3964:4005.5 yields -0.9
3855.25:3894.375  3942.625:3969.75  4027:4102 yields 2.3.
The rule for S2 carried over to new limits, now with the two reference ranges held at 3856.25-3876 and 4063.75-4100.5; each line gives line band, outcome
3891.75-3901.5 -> 0.22 mag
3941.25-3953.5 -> 0.05 mag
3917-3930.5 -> 0.08 mag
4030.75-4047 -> -0.09 mag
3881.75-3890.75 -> 0.44 mag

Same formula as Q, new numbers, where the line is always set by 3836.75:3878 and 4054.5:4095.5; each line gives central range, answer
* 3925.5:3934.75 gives 2.1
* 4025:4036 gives -0.3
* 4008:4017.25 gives -1.0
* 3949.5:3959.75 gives -0.6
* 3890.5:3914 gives 0.9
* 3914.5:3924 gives -0.1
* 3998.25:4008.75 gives -0.1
